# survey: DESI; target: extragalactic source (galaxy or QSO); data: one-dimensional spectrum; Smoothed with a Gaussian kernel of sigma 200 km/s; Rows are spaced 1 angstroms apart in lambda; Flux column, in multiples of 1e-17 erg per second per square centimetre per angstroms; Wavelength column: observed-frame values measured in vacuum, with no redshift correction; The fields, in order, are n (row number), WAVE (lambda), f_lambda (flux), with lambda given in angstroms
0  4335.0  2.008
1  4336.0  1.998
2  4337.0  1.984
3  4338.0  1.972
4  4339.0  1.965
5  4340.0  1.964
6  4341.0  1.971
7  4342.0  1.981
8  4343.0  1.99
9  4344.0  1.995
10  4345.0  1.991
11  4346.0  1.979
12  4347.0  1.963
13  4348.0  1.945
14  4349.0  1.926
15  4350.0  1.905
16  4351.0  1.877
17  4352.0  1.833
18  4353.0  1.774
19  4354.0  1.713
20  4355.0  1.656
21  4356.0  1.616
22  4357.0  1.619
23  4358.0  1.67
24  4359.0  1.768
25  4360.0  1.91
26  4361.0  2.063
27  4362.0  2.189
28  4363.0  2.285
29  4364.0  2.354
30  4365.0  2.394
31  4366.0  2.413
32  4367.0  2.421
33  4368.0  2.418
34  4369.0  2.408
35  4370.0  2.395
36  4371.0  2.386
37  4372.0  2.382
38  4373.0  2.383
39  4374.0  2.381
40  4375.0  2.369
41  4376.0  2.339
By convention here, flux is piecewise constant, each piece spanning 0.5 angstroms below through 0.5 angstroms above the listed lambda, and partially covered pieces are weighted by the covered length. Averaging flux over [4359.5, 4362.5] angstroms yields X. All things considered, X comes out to 2.05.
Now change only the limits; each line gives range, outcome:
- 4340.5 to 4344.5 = 1.98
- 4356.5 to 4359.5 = 1.69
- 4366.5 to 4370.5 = 2.41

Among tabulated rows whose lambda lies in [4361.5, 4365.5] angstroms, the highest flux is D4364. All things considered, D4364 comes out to 2.394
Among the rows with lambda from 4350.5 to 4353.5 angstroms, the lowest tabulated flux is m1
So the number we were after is 1.774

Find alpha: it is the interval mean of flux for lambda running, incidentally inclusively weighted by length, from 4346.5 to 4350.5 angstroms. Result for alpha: 1.93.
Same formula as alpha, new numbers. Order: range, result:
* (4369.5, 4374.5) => 2.39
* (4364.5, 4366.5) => 2.4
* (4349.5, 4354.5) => 1.82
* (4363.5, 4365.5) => 2.37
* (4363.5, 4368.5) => 2.4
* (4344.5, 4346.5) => 1.99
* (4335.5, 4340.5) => 1.98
